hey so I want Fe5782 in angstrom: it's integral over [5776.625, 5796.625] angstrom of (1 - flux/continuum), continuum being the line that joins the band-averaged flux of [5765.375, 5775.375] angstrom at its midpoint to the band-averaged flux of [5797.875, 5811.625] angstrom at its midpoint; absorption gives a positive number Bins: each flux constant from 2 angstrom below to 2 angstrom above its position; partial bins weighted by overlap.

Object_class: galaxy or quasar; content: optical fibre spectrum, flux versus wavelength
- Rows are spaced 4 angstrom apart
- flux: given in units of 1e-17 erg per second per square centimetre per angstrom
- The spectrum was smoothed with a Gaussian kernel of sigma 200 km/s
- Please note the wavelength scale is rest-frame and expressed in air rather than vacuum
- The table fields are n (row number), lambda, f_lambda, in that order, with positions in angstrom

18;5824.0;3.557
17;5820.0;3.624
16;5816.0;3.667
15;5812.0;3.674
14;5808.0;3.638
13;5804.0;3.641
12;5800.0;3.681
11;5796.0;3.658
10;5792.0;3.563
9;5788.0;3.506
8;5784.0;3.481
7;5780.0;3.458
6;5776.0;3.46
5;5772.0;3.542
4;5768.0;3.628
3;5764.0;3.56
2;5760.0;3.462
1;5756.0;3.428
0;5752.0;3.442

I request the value 0.5 angstrom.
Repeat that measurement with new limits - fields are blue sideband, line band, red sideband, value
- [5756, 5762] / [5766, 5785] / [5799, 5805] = 0.08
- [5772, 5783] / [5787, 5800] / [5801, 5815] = -0.10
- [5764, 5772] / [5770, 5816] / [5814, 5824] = 0.40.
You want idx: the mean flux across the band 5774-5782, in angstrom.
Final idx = 3.46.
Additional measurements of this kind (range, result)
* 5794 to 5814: 3.66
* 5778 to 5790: 3.48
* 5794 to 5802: 3.67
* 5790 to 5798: 3.61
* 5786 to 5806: 3.61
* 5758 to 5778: 3.53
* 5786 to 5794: 3.53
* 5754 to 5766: 3.48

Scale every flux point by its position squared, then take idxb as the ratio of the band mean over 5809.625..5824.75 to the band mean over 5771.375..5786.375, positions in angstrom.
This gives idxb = 1.06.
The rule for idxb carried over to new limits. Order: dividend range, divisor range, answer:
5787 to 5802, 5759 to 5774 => 1.03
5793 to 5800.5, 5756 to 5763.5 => 1.07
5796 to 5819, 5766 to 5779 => 1.05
